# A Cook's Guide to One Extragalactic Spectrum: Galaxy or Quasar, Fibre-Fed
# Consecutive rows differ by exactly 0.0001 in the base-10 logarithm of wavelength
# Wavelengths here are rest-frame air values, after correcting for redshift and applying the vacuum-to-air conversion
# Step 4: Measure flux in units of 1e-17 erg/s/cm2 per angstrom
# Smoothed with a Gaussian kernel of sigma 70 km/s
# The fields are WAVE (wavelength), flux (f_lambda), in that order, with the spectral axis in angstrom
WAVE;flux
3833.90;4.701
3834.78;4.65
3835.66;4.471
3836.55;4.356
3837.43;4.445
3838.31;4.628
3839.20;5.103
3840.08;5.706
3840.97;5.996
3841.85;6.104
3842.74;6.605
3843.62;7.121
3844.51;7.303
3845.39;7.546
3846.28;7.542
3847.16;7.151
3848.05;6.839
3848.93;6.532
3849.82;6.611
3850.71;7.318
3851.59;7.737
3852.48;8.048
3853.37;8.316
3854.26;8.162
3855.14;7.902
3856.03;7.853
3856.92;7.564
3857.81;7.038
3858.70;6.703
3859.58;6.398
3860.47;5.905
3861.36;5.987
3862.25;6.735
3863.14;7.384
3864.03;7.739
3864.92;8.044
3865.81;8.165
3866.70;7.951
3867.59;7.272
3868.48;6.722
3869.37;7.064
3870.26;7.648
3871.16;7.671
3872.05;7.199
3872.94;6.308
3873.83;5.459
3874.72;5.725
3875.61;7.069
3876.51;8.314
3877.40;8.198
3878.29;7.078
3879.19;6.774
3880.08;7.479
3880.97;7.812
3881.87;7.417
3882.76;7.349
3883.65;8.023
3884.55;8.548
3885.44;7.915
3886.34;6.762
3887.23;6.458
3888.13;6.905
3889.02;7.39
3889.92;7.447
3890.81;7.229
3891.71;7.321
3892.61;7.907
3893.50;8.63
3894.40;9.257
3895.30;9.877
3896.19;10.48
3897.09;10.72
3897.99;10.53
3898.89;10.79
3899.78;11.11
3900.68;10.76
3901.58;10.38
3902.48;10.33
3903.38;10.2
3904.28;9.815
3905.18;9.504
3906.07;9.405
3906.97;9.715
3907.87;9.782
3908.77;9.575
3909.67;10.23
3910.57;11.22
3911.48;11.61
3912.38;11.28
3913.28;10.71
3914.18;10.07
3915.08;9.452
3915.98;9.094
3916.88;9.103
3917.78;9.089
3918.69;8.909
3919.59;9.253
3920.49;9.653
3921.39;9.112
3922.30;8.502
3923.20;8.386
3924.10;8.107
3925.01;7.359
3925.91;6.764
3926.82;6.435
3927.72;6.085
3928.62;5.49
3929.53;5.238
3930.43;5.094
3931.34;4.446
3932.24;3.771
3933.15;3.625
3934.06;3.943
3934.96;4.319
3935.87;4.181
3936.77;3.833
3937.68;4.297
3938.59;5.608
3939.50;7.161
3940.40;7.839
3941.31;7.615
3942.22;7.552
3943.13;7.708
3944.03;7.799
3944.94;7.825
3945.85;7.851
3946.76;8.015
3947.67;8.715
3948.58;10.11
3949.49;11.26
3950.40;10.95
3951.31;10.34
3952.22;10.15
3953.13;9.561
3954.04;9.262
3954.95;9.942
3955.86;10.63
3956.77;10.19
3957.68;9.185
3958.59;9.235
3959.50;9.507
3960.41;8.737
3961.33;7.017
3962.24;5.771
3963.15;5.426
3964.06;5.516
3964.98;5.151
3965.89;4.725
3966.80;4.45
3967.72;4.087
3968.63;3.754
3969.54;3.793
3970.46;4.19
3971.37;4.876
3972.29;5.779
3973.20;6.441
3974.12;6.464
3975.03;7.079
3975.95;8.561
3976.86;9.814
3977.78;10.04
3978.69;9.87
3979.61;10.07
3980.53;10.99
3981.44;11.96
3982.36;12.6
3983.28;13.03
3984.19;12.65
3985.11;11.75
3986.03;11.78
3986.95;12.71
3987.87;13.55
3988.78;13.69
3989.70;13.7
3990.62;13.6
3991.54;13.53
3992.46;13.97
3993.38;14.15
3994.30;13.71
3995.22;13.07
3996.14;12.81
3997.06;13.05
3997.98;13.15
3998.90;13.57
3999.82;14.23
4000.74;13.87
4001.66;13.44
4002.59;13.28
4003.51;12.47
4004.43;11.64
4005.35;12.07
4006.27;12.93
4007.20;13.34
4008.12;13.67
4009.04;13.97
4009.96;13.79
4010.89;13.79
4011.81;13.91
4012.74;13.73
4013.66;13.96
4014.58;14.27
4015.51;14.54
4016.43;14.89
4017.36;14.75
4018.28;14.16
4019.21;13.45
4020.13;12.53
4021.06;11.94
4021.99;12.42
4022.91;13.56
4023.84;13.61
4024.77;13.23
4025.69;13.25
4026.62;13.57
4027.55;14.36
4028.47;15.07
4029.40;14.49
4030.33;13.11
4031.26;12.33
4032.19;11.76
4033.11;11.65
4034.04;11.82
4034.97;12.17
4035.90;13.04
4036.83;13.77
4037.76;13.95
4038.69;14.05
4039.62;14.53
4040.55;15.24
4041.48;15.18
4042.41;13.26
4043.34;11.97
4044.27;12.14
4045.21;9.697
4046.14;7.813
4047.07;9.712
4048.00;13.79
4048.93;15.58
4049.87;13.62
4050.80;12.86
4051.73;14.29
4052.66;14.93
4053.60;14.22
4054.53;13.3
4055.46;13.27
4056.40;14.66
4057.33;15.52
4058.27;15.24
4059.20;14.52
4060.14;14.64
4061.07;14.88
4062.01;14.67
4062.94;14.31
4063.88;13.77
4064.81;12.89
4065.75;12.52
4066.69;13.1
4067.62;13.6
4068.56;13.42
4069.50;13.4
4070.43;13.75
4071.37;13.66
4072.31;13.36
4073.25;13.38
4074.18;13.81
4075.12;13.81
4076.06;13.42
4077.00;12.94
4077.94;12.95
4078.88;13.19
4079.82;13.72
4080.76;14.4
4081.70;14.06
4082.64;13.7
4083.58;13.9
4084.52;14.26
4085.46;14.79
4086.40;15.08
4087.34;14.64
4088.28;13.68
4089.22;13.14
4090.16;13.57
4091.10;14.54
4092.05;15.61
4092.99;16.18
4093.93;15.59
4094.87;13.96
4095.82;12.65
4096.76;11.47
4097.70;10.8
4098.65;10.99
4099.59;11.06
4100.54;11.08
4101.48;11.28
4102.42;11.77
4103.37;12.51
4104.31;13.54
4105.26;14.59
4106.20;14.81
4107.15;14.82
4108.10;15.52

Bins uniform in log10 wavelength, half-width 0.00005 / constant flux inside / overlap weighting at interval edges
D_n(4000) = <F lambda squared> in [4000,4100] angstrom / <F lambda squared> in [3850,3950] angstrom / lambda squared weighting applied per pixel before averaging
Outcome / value 1.8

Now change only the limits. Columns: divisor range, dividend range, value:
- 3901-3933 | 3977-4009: 1.54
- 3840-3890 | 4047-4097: 2.15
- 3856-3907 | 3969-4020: 1.59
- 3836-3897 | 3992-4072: 2.03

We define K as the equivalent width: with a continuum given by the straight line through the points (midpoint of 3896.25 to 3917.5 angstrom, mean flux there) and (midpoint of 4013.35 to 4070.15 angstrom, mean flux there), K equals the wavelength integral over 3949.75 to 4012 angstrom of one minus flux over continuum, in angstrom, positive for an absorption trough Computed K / 8.51 angstrom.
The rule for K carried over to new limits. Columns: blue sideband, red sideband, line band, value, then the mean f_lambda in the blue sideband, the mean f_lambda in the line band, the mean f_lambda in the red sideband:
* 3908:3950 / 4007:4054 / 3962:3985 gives 6.1 angstrom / 7.7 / 7.57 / 13.3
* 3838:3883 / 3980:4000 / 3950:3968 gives 5.5 angstrom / 7.07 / 8.02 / 13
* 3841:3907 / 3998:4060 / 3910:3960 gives 9.8 angstrom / 7.85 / 8.05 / 13.4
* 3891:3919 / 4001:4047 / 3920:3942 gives 9.2 angstrom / 9.88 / 6.14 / 13.2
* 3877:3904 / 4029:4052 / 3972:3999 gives -0.6 angstrom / 8.58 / 11.6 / 12.9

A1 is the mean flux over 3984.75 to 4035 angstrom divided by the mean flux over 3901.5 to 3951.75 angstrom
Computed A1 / 1.65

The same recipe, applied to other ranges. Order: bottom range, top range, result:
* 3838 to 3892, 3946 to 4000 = 1.37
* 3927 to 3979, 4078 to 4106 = 1.92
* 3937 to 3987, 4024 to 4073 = 1.63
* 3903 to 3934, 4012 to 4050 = 1.58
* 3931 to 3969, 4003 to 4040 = 1.86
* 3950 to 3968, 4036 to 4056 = 1.65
